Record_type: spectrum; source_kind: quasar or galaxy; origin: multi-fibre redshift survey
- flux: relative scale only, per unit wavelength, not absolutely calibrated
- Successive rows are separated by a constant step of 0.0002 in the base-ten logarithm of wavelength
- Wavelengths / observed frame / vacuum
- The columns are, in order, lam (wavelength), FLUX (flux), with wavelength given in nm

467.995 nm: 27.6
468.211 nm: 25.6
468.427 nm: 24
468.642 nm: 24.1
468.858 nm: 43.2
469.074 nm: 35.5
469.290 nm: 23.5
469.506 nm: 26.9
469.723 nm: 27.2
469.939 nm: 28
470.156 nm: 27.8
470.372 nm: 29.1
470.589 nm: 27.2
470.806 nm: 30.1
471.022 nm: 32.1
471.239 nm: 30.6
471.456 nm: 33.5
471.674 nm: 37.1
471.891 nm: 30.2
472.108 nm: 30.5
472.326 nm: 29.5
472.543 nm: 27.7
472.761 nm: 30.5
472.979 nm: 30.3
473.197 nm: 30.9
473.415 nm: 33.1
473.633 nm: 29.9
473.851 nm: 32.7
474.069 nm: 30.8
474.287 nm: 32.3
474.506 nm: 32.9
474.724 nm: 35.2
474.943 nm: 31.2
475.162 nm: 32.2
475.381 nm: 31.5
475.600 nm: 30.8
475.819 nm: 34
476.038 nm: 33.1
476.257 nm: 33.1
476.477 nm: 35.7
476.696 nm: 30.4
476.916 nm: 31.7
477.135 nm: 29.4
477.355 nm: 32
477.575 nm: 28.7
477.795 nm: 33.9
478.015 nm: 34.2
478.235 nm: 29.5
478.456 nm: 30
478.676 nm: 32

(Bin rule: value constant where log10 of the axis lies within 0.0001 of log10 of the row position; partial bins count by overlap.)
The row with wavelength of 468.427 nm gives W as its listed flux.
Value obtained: 24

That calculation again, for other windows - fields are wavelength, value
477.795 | 33.9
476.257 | 33.1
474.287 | 32.3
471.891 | 30.2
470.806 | 30.1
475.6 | 30.8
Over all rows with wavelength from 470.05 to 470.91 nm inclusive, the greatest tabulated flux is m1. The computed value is 30.1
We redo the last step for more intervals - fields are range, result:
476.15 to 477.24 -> 35.7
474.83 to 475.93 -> 34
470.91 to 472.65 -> 37.1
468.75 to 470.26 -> 43.2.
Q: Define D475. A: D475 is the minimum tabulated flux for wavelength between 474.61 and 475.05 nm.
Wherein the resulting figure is 31.2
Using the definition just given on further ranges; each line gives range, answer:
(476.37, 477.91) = 28.7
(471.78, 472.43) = 29.5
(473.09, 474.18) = 29.9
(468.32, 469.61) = 23.5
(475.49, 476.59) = 30.8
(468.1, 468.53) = 24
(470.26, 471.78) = 27.2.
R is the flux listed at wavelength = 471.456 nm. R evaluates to 33.5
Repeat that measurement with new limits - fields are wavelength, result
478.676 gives 32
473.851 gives 32.7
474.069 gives 30.8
